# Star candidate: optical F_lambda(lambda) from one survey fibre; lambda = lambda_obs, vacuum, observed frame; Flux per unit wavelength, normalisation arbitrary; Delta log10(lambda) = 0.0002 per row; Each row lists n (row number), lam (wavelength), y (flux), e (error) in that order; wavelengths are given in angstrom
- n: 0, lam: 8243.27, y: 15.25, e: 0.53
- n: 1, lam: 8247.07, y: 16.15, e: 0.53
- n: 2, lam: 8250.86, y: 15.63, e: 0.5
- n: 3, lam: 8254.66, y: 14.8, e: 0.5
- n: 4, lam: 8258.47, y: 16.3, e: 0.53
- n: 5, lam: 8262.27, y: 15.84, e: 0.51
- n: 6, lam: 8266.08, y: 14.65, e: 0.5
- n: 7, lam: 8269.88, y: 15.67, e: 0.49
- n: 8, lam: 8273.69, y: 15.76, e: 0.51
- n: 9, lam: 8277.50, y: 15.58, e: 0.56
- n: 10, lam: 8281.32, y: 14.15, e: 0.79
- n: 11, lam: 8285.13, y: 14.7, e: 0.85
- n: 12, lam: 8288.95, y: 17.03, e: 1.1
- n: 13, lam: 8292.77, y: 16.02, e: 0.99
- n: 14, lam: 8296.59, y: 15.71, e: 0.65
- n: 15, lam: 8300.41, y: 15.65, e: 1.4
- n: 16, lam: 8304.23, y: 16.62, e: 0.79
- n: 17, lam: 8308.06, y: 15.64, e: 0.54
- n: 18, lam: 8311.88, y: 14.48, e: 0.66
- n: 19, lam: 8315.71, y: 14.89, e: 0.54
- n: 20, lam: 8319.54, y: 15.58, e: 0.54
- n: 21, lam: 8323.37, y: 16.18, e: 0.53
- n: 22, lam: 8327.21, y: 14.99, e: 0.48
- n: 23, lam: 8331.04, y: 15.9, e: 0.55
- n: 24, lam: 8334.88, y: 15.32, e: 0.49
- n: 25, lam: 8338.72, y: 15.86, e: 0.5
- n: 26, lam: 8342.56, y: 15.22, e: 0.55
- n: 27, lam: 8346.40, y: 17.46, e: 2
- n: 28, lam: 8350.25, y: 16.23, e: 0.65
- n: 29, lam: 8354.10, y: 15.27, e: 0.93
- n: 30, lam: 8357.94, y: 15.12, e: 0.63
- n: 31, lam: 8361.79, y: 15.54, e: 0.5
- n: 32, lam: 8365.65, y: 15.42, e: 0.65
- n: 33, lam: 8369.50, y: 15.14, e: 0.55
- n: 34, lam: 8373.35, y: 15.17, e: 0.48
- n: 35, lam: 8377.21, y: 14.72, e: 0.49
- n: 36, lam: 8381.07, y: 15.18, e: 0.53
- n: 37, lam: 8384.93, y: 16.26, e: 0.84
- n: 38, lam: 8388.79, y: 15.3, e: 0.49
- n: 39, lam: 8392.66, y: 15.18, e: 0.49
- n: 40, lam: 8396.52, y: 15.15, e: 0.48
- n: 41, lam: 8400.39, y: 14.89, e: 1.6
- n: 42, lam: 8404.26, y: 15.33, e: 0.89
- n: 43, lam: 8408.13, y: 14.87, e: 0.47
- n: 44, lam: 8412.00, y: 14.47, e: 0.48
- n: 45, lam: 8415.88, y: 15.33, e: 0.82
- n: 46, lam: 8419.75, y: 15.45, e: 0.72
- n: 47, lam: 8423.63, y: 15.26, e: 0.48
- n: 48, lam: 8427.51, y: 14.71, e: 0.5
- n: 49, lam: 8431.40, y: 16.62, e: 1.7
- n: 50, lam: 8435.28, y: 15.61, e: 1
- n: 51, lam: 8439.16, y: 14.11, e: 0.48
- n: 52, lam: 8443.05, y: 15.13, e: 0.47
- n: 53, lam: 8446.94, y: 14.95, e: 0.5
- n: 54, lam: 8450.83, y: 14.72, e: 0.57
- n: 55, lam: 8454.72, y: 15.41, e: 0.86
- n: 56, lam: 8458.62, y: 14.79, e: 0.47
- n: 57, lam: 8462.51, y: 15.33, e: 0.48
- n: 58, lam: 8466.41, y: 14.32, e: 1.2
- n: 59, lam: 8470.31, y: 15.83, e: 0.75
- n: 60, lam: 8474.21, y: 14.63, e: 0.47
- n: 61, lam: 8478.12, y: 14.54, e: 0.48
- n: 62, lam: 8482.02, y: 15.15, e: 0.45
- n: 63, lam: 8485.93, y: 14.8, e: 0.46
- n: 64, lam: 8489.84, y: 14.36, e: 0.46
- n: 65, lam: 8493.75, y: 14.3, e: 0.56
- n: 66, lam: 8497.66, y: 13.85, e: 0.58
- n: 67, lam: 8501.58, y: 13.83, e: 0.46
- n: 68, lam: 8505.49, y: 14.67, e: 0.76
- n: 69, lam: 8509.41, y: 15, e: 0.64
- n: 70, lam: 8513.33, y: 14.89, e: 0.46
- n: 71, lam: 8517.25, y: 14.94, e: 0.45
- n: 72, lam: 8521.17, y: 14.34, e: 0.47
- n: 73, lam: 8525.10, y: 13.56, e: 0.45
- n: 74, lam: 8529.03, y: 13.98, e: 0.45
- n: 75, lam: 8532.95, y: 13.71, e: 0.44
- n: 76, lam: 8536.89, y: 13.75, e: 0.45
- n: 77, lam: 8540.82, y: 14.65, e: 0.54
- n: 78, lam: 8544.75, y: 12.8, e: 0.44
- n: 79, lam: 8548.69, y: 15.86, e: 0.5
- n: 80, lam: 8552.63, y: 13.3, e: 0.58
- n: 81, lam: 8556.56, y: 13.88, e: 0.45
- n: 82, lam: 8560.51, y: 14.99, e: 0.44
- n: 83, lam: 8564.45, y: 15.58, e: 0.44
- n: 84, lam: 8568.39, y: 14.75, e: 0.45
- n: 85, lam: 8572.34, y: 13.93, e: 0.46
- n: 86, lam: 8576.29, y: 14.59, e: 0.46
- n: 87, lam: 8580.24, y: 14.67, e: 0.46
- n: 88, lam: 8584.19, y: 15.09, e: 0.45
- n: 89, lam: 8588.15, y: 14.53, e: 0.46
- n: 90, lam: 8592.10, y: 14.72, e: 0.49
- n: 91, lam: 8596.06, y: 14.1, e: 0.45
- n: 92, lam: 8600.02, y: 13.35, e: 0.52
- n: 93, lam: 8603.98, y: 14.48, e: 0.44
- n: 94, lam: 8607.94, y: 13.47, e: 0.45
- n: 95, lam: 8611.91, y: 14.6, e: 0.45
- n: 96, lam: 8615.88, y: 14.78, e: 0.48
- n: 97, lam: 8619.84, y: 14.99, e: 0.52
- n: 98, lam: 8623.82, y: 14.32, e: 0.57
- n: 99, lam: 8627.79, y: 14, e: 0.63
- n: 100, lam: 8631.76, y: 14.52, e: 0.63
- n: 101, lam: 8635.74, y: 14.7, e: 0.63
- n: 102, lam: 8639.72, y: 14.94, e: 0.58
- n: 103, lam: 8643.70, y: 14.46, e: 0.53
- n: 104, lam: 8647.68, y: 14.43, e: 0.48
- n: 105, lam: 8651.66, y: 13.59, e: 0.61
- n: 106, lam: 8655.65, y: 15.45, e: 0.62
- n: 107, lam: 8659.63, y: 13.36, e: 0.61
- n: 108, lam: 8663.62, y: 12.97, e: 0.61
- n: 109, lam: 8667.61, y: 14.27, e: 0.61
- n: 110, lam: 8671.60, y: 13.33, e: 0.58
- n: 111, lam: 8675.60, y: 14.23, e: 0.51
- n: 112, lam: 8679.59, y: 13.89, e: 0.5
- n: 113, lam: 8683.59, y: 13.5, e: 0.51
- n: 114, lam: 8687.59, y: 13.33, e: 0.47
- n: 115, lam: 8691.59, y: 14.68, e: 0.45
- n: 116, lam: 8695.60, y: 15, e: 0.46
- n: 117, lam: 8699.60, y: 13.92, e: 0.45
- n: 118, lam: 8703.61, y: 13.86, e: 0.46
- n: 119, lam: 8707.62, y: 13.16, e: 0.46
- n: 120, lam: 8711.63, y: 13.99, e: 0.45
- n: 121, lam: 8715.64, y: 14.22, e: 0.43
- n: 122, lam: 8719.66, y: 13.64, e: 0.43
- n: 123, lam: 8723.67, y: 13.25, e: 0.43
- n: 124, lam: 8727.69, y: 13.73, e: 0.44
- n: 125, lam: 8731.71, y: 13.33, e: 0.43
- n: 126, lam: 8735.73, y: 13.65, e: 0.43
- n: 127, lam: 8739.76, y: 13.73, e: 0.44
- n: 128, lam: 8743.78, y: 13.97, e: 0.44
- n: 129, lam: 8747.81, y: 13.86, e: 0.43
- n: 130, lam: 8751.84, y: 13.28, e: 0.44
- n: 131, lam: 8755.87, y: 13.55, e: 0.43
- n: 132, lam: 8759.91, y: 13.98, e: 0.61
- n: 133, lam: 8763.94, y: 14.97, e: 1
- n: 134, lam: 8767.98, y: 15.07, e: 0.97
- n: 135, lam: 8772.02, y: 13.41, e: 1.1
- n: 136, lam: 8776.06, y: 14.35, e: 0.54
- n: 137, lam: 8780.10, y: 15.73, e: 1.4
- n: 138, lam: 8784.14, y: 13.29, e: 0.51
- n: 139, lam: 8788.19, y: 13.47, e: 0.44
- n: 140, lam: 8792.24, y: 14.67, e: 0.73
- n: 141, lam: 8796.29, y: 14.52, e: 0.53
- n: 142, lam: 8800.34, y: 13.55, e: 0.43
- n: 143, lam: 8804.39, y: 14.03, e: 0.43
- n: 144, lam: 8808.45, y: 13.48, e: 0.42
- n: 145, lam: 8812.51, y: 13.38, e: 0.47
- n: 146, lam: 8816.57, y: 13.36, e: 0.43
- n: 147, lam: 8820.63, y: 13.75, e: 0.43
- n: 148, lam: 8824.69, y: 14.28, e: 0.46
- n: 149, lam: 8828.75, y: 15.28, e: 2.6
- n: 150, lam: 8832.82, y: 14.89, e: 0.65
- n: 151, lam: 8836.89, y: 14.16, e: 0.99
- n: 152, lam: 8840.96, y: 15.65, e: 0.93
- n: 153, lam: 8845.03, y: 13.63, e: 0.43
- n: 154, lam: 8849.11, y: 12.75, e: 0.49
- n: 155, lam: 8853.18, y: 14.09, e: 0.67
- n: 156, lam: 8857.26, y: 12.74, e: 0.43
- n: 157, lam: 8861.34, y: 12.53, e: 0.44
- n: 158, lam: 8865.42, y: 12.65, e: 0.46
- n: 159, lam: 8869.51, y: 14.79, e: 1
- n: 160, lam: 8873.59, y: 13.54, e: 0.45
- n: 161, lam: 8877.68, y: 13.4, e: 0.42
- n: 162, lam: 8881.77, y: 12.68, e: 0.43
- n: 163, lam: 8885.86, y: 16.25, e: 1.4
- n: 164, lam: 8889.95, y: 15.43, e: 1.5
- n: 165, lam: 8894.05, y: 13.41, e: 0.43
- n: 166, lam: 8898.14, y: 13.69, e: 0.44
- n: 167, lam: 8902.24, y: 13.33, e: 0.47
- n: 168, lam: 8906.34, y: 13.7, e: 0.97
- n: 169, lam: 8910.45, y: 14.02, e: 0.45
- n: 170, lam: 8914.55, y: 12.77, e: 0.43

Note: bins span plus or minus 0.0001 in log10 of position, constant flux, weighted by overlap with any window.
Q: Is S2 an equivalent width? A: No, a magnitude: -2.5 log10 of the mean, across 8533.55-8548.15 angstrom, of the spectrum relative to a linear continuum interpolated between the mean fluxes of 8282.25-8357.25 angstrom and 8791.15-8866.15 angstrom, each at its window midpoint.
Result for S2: 0.073 mag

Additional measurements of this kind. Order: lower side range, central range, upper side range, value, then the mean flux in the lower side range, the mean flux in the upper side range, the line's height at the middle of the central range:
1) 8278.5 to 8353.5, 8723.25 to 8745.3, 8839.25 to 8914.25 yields 0.048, 15.7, 13.8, 14.2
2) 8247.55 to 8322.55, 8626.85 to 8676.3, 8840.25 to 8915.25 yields 0.018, 15.5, 13.7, 14.4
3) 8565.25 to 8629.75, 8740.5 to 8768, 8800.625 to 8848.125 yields 0.015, 14.4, 14.1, 14.2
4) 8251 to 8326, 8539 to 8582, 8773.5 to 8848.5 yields 0.027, 15.5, 14.2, 14.8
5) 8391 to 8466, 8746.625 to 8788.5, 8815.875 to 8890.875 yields 0.007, 15.1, 14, 14.2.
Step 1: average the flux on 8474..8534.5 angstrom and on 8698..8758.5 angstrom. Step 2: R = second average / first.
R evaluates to 0.95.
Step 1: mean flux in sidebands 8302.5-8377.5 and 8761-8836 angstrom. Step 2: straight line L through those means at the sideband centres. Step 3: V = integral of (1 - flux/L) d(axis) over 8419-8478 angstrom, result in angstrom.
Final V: 0.5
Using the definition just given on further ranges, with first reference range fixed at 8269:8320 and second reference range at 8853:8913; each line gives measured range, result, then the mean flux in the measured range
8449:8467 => 0.08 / 15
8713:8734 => 0.85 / 13.6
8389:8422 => 0.20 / 15.1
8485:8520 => 0.92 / 14.5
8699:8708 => 0.37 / 13.7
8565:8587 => 0.00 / 14.7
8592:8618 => 0.71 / 14.2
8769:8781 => -0.31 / 14.4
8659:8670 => 0.65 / 13.6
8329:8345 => -0.24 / 15.6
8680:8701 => 0.36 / 14.1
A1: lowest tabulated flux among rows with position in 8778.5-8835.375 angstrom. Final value 13.29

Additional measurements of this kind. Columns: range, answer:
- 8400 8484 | 14.11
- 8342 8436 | 14.47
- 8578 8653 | 13.35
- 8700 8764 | 13.16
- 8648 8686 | 12.97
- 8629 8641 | 14.52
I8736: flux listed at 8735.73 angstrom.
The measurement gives 13.65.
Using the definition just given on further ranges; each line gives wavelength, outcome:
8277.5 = 15.58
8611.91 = 14.6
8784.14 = 13.29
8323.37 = 16.18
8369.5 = 15.14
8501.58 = 13.83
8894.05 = 13.41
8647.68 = 14.43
